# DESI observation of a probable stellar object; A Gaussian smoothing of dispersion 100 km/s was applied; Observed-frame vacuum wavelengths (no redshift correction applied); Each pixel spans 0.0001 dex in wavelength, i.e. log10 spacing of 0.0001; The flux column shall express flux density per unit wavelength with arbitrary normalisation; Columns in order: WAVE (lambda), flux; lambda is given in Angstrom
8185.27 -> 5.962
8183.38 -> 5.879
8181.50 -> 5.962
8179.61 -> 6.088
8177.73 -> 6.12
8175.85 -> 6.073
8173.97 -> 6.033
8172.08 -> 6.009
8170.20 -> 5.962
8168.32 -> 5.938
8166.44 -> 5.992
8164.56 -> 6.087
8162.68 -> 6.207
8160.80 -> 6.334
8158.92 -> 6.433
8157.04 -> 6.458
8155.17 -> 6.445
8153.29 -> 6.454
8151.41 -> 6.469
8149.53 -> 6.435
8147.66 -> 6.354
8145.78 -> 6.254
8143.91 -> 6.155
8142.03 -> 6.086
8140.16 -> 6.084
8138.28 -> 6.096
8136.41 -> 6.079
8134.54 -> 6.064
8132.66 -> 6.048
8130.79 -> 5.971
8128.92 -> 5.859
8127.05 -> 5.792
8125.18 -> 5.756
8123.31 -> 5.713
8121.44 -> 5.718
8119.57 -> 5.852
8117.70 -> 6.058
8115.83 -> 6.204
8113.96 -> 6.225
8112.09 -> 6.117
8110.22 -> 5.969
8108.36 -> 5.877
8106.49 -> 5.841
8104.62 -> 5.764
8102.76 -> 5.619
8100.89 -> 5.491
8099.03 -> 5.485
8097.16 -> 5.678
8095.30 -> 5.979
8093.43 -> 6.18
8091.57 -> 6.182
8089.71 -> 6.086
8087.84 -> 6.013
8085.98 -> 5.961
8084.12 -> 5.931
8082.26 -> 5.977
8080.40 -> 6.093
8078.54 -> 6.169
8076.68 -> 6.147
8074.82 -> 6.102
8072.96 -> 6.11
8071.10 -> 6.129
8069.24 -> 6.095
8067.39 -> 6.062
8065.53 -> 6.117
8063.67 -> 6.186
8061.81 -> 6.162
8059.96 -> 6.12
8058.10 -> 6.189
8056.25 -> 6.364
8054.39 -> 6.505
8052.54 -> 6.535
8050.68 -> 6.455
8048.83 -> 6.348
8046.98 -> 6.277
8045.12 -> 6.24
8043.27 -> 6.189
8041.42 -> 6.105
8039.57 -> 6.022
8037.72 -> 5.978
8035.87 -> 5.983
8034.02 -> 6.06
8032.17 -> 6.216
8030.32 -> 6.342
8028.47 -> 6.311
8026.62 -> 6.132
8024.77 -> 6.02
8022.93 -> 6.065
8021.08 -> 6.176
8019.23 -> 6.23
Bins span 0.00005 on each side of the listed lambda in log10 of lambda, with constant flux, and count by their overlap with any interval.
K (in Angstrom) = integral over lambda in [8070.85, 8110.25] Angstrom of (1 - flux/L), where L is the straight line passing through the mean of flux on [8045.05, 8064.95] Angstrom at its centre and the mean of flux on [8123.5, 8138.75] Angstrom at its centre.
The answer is 1.3 Angstrom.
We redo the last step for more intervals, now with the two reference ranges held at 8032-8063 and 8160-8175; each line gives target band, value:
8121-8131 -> 0.5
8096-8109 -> 1.0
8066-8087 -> 0.4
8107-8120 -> 0.2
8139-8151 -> -0.3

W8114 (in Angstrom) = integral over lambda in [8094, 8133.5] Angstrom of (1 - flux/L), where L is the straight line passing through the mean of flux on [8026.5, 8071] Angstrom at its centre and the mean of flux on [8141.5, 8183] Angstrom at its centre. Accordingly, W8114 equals 2.2 Angstrom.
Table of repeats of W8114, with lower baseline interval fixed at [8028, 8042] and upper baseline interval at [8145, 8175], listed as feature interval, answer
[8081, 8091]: 0.3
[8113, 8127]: 0.6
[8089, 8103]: 0.8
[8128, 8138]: 0.3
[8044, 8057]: -0.5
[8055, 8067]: -0.1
